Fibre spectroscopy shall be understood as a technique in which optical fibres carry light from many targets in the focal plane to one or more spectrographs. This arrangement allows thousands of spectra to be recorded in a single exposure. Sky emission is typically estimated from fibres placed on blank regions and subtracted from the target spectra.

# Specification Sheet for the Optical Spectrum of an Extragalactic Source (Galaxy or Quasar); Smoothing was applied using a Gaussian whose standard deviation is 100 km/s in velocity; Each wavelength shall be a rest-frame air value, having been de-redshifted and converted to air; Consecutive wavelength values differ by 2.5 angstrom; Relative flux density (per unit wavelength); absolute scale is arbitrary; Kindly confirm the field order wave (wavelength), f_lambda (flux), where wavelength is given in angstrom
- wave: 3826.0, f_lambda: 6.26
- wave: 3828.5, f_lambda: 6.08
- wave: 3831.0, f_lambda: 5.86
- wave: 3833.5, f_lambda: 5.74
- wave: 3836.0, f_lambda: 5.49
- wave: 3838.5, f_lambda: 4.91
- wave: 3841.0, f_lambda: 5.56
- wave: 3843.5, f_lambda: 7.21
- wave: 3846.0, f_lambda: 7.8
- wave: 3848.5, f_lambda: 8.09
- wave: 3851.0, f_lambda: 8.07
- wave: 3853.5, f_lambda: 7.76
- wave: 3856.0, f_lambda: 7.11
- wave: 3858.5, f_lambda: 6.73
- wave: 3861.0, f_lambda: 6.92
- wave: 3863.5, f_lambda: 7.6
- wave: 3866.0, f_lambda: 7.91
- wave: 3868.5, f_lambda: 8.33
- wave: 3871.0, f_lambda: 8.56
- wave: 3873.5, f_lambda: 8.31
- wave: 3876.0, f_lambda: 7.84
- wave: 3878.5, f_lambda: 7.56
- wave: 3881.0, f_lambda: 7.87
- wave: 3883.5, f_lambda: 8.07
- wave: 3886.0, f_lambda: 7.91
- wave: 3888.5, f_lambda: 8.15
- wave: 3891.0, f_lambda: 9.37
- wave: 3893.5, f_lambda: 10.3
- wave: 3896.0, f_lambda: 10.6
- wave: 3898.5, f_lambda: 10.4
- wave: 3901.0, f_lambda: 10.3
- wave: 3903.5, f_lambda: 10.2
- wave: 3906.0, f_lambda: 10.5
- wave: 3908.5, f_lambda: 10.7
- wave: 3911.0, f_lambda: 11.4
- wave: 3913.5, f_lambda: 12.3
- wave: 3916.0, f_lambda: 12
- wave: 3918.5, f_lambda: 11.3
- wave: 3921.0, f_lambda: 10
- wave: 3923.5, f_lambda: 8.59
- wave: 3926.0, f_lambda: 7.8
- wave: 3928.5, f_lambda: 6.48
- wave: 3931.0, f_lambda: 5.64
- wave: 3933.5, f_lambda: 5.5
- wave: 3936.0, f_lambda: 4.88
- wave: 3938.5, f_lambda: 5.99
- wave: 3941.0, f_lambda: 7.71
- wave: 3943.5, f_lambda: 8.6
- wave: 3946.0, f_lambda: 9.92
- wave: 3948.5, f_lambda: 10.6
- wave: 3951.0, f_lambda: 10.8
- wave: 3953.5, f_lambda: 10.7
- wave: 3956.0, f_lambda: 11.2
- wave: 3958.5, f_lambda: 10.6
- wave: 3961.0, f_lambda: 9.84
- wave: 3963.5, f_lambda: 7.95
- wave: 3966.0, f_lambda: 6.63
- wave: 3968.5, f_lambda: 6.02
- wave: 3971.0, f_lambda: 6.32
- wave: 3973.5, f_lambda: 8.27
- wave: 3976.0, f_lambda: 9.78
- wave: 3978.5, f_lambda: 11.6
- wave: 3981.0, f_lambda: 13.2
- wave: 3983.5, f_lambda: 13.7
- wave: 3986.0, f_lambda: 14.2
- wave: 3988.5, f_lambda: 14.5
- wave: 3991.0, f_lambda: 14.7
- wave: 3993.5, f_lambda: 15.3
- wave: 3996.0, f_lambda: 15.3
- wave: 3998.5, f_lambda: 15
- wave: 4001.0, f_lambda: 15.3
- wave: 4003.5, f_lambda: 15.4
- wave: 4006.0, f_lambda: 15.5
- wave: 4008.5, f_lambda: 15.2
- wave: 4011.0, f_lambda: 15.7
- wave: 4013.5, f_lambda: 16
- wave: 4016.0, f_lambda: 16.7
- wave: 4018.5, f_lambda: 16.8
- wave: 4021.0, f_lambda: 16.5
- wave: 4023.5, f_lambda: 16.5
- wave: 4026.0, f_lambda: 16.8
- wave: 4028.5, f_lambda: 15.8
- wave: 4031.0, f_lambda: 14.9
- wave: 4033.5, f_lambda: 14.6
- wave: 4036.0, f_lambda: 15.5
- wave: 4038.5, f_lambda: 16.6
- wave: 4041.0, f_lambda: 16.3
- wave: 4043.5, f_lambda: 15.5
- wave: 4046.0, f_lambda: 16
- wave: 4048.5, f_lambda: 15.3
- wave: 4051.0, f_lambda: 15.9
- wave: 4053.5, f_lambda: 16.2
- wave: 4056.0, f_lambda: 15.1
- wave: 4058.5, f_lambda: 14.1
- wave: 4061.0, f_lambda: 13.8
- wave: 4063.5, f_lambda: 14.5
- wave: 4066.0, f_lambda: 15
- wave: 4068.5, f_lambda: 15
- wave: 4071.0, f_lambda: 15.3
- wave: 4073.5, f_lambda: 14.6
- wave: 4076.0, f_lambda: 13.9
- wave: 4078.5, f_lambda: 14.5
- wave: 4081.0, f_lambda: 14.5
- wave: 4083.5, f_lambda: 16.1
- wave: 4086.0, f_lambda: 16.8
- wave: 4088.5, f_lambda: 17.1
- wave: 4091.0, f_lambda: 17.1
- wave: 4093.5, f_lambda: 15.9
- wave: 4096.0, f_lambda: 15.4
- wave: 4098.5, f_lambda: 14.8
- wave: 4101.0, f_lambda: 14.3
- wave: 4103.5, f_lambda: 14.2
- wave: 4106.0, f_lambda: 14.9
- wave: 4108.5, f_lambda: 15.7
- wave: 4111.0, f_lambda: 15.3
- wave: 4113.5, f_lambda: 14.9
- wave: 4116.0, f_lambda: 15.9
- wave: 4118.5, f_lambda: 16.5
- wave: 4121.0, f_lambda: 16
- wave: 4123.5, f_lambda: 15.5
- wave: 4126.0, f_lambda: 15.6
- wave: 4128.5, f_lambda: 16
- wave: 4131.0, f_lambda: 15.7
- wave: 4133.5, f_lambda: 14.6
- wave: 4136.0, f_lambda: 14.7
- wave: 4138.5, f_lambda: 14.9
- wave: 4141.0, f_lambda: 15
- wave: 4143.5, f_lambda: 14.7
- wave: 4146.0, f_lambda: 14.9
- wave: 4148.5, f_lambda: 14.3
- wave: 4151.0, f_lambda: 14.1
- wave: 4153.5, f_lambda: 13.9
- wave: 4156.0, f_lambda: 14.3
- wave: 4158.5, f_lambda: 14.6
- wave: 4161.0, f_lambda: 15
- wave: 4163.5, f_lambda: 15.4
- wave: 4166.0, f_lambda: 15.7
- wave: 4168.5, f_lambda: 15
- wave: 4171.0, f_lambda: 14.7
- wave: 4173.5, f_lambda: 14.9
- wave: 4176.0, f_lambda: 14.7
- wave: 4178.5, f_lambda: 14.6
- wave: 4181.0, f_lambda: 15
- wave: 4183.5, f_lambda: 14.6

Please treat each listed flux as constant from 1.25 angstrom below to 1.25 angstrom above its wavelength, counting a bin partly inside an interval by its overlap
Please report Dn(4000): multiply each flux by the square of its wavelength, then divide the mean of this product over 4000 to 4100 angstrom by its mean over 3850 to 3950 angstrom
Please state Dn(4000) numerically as 1.94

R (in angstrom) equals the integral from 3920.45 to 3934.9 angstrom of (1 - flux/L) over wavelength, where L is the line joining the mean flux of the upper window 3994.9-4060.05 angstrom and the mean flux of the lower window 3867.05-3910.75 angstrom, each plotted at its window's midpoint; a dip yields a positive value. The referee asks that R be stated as 5.0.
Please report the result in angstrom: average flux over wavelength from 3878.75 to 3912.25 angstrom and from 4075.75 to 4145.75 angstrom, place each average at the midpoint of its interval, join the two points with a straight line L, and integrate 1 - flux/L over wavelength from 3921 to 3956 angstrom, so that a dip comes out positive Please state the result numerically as 8.7 angstrom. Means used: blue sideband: 9.61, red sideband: 15.4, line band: 8.13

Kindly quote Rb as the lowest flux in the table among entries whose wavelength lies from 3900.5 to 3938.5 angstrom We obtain 4.88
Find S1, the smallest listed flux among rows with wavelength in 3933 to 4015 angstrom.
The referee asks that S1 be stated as 4.88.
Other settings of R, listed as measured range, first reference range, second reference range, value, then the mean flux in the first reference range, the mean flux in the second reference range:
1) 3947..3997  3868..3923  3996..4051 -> 8.8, 9.64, 15.8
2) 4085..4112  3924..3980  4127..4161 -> -4.8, 8.34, 14.8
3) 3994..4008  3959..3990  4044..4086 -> -4.4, 10.2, 15.1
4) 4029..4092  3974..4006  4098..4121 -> -2.9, 13.9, 15.2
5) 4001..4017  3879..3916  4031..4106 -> -2.7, 9.89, 15.3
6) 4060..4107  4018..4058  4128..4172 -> 0.9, 15.8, 14.8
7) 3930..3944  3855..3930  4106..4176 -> 5.3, 9.03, 15.1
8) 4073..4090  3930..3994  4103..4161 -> -2.4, 9.73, 15.1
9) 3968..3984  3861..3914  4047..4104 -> 2.9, 9.15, 15.2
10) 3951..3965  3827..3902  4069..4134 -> 0.9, 7.73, 15.4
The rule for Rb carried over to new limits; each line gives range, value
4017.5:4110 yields 13.8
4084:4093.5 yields 15.9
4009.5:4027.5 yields 15.7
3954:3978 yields 6.02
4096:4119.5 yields 14.2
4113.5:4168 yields 13.9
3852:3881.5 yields 6.73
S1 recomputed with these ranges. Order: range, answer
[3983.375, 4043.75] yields 13.7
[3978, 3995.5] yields 11.6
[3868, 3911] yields 7.56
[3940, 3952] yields 7.71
